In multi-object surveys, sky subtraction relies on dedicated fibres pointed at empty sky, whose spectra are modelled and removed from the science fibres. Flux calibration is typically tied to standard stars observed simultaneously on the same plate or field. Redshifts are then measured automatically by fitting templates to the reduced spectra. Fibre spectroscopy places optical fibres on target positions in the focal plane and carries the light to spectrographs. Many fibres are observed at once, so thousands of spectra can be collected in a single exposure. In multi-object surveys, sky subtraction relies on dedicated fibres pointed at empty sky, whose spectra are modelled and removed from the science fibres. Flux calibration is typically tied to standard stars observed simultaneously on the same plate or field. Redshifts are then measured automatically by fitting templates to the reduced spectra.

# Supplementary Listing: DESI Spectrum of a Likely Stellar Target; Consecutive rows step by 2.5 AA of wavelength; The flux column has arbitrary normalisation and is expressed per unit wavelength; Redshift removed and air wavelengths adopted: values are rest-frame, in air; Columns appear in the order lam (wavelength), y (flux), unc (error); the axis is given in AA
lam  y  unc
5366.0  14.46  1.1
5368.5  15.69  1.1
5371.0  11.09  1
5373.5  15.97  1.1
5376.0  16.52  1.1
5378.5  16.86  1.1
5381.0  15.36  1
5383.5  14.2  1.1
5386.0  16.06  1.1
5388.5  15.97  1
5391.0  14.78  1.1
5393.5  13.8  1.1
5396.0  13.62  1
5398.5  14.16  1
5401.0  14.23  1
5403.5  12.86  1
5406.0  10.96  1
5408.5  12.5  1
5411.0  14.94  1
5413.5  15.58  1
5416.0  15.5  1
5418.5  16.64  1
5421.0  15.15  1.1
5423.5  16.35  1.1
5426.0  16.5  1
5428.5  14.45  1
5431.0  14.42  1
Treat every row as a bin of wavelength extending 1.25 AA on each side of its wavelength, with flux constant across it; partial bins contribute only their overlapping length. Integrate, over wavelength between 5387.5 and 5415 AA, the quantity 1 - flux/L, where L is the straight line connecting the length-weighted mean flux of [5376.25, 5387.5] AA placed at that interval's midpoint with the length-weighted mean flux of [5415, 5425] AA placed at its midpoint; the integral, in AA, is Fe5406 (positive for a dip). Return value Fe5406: 3.3 AA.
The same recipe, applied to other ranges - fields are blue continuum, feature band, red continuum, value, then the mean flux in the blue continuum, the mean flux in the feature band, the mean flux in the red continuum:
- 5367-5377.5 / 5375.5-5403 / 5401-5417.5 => -1.08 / 14.9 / 15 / 13.8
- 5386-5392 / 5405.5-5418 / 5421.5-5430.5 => 1.08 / 15.5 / 14.2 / 15.6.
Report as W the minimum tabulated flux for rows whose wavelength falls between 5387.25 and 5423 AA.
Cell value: 10.96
